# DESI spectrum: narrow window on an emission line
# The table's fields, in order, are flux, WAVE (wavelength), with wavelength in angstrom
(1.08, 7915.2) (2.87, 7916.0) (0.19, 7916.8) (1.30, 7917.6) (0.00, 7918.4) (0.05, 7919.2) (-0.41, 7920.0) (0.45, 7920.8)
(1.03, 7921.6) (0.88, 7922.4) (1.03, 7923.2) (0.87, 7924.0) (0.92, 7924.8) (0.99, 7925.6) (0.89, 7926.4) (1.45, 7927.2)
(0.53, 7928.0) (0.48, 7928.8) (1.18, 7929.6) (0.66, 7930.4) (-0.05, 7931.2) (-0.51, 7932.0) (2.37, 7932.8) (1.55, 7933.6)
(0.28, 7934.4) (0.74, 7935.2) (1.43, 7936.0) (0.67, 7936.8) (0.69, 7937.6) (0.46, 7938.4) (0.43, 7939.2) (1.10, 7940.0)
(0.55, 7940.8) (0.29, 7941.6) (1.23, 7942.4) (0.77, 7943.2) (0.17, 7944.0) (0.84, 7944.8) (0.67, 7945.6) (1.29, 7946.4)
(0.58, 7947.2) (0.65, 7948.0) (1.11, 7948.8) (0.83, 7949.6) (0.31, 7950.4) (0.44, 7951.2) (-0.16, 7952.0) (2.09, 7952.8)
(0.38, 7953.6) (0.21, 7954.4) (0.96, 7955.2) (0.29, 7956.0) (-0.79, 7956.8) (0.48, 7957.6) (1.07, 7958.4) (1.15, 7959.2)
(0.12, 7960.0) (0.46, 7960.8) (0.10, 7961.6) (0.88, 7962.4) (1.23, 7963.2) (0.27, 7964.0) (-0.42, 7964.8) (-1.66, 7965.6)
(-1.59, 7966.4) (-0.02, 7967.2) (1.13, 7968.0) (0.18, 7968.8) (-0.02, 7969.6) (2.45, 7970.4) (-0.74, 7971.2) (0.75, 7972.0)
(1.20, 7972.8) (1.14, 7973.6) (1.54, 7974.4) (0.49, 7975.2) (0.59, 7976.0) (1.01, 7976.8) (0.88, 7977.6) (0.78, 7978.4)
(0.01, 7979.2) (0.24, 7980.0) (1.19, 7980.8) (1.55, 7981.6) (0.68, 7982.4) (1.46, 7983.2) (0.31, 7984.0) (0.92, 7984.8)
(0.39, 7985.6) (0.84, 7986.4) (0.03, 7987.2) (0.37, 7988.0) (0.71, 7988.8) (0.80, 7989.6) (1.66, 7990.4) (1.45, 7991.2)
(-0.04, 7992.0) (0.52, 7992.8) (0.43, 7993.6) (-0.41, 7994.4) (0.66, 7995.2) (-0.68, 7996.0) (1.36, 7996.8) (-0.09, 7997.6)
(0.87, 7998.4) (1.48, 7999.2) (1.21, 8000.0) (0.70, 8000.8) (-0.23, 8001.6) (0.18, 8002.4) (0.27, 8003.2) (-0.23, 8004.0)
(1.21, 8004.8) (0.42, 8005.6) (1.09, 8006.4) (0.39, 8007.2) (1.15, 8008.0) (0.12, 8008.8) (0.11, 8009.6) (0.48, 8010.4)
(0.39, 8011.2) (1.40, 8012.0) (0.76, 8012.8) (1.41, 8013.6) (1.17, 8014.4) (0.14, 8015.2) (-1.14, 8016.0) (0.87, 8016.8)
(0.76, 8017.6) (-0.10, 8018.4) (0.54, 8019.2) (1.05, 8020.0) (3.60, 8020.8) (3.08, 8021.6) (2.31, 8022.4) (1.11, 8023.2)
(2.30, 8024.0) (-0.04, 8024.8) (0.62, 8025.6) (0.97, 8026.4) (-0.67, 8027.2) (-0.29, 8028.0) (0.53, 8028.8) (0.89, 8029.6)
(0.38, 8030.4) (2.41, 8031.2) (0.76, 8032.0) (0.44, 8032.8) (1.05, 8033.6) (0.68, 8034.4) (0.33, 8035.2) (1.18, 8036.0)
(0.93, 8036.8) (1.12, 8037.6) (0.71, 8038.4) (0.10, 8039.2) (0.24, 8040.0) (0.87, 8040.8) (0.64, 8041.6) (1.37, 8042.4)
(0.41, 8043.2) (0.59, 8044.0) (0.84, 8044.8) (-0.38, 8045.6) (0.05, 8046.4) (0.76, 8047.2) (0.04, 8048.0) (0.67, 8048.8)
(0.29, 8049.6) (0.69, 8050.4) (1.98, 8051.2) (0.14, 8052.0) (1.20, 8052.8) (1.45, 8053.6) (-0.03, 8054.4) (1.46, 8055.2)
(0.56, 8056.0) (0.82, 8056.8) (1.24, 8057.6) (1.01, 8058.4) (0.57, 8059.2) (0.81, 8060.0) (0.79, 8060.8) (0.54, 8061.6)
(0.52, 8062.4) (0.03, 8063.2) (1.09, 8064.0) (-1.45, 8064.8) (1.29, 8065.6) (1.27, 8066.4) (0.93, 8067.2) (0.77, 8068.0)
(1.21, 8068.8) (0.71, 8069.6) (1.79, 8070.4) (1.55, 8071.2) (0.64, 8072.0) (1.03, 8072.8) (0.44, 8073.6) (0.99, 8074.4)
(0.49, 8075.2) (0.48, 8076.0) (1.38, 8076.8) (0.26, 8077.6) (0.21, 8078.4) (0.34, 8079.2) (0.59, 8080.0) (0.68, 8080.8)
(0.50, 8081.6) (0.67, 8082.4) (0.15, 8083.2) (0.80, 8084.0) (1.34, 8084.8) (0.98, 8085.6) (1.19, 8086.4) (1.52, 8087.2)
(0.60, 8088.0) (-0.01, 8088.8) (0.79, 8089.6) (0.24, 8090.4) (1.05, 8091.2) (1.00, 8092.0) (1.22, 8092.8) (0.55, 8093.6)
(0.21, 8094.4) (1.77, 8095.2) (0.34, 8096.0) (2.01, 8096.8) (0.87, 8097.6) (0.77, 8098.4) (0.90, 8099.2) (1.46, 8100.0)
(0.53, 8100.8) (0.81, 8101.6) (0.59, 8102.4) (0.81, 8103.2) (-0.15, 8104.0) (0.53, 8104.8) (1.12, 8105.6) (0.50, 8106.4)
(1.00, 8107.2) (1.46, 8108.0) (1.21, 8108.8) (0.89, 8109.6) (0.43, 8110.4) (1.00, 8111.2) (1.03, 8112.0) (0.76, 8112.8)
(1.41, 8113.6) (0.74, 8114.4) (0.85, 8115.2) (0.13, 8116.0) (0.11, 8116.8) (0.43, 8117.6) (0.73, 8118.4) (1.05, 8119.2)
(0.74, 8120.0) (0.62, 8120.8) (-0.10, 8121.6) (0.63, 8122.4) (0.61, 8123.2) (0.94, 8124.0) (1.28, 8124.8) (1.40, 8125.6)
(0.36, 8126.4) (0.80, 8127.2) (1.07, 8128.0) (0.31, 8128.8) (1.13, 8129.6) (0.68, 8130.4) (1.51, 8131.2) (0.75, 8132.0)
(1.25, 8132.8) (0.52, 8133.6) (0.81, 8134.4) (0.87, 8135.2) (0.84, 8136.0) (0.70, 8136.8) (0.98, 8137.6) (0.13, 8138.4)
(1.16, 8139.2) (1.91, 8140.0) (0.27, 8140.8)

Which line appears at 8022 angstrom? H-gamma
